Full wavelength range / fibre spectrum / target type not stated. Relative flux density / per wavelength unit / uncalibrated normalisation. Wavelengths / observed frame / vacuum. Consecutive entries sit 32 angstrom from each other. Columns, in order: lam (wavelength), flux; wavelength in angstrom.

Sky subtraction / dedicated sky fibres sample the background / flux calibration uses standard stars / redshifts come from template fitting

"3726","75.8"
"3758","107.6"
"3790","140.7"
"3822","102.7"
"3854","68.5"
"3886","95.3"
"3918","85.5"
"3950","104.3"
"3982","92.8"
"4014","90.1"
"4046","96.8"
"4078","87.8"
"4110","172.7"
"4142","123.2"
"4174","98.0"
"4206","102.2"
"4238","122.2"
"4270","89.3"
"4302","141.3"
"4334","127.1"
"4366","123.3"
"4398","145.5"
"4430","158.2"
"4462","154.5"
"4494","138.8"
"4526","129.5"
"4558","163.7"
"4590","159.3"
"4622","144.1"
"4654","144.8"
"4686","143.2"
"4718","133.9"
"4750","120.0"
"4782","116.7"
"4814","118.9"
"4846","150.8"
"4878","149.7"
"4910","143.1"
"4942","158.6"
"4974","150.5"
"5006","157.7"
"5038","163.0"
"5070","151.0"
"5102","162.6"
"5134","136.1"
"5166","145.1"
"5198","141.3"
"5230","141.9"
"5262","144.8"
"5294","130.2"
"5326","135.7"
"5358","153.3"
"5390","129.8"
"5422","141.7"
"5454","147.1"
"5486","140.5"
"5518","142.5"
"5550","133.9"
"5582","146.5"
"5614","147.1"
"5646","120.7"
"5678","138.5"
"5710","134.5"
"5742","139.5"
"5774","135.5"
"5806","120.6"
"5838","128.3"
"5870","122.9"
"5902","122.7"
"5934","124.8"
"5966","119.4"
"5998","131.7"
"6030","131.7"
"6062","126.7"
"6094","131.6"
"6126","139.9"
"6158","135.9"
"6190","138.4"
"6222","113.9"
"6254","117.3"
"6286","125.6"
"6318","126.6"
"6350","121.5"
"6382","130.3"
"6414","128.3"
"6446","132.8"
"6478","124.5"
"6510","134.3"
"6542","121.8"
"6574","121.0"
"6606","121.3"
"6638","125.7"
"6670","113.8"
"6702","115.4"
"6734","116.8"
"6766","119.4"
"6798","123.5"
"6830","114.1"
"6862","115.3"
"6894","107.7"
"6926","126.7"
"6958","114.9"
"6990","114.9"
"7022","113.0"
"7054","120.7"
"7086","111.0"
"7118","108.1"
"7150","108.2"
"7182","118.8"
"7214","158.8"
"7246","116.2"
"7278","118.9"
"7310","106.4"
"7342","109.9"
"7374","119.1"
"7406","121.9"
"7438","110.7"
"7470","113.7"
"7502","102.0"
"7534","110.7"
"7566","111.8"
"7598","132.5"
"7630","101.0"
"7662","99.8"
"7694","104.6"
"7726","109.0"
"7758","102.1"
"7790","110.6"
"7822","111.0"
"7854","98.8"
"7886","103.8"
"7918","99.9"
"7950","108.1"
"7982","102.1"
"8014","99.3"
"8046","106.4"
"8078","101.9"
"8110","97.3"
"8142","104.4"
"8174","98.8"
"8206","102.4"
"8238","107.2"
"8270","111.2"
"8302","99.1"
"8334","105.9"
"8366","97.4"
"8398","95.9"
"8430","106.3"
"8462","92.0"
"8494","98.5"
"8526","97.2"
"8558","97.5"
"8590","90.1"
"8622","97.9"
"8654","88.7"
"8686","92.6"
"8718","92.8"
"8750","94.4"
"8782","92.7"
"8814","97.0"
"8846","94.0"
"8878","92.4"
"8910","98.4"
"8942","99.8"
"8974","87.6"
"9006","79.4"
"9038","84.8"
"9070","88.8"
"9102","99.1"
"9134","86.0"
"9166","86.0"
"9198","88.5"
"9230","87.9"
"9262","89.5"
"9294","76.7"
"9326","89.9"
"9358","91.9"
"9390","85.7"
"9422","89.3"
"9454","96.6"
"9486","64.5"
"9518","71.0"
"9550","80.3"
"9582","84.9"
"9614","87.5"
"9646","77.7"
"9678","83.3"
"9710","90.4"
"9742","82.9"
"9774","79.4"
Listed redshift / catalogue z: 0.10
